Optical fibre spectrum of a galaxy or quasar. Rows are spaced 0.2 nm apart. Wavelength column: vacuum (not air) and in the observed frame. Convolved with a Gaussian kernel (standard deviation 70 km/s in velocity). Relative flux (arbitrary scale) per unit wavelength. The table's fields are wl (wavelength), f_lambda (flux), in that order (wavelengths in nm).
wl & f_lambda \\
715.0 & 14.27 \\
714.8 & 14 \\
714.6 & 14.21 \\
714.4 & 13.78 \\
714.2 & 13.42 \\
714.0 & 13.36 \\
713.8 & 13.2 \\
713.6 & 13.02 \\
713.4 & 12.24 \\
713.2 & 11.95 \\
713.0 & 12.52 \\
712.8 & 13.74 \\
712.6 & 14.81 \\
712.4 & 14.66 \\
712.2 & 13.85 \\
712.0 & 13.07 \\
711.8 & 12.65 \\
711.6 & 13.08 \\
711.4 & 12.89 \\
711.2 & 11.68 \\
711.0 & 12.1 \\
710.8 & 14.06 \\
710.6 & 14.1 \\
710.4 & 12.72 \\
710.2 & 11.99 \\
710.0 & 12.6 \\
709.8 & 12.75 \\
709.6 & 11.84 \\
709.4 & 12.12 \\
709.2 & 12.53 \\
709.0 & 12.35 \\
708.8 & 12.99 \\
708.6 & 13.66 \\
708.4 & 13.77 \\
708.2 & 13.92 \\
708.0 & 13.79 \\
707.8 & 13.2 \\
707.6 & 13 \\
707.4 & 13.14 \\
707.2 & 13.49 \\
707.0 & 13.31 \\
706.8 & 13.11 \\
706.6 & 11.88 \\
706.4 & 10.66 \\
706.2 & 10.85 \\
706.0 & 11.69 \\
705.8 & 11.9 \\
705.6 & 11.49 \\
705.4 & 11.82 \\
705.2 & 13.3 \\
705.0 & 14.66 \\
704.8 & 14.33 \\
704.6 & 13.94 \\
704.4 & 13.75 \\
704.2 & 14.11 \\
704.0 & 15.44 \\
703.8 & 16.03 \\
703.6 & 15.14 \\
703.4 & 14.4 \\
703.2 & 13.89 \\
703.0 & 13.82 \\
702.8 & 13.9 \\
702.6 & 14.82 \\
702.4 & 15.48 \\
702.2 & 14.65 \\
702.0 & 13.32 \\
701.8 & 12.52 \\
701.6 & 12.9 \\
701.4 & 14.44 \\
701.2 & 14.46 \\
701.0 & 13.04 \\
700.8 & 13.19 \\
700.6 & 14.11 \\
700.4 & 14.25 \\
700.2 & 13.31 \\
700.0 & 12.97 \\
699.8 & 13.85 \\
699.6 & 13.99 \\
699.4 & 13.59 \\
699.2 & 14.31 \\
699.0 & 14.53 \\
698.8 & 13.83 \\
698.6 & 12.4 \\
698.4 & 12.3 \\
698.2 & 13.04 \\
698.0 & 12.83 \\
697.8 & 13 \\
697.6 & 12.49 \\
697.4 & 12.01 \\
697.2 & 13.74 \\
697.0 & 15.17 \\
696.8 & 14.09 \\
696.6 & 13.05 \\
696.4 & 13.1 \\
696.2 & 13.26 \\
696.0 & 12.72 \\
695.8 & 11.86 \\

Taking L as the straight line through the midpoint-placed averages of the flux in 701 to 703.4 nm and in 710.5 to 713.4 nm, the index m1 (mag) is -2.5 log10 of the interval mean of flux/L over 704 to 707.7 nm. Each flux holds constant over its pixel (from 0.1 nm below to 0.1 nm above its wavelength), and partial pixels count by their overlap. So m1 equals 0.07 mag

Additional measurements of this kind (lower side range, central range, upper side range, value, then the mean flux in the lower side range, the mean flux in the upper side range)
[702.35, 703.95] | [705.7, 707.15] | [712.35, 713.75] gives 0.19 mag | 14.7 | 13.2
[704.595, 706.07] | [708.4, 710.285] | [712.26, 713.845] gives 0.04 mag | 12.8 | 13.3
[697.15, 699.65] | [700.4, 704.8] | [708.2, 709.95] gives -0.09 mag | 13.2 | 12.8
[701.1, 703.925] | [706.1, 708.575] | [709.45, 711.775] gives 0.04 mag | 14.3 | 12.7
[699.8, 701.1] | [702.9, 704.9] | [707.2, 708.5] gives -0.08 mag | 13.5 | 13.5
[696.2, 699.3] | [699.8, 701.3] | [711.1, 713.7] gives -0.03 mag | 13.3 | 13.1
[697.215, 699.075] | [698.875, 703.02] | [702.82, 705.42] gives -0.02 mag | 13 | 14.3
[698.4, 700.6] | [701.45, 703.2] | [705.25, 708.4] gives -0.06 mag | 13.7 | 12.5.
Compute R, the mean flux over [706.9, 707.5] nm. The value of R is 13.3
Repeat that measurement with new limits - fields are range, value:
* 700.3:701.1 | 13.6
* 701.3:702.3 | 13.6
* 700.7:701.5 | 13.8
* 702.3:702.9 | 14.7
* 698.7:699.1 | 14.2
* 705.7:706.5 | 11.3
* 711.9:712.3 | 13.5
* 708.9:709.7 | 12.2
